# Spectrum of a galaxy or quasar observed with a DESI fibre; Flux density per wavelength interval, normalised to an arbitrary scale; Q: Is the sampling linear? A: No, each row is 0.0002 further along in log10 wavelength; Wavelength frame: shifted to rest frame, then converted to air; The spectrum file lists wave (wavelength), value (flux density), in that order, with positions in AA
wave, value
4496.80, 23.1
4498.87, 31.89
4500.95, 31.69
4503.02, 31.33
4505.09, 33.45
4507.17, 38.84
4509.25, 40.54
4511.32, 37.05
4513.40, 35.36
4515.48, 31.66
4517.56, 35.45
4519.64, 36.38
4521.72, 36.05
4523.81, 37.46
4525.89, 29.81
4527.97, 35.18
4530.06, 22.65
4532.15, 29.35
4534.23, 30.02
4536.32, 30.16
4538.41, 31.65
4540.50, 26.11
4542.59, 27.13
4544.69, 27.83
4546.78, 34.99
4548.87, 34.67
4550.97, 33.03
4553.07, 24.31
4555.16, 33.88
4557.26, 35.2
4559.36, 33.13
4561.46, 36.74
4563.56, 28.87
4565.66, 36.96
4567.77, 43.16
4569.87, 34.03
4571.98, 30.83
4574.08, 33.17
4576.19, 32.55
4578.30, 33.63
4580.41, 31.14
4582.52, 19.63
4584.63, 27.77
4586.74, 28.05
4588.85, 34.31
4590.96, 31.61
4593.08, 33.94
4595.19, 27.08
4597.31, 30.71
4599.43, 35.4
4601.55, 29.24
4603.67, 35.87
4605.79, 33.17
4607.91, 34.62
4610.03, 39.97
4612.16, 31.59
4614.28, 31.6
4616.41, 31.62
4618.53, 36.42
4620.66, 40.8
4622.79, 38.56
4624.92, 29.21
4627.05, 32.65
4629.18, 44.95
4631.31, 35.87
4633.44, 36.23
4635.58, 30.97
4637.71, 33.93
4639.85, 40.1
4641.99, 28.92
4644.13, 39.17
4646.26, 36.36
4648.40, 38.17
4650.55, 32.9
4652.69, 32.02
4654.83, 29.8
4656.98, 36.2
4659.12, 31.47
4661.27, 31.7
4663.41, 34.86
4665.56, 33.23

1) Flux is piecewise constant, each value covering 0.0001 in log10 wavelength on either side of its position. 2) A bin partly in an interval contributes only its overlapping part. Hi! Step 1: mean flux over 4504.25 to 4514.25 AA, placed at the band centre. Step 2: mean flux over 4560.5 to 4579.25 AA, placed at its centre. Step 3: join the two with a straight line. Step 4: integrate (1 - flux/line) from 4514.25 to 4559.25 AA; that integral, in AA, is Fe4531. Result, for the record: 5.4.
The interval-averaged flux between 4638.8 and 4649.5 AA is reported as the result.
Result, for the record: 36.5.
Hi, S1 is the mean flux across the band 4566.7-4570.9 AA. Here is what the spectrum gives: 38.6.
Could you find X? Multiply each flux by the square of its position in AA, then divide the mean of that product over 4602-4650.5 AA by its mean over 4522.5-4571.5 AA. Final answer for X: 1.1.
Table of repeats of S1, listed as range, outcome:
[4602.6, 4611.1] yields 35.9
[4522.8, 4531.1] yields 31.3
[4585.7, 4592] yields 31.4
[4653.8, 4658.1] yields 33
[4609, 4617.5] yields 33.7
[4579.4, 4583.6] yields 25.3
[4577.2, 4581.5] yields 32.3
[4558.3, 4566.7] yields 33.9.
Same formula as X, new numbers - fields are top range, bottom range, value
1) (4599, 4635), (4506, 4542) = 1.11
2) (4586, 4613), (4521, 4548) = 1.10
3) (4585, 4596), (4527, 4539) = 1.07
